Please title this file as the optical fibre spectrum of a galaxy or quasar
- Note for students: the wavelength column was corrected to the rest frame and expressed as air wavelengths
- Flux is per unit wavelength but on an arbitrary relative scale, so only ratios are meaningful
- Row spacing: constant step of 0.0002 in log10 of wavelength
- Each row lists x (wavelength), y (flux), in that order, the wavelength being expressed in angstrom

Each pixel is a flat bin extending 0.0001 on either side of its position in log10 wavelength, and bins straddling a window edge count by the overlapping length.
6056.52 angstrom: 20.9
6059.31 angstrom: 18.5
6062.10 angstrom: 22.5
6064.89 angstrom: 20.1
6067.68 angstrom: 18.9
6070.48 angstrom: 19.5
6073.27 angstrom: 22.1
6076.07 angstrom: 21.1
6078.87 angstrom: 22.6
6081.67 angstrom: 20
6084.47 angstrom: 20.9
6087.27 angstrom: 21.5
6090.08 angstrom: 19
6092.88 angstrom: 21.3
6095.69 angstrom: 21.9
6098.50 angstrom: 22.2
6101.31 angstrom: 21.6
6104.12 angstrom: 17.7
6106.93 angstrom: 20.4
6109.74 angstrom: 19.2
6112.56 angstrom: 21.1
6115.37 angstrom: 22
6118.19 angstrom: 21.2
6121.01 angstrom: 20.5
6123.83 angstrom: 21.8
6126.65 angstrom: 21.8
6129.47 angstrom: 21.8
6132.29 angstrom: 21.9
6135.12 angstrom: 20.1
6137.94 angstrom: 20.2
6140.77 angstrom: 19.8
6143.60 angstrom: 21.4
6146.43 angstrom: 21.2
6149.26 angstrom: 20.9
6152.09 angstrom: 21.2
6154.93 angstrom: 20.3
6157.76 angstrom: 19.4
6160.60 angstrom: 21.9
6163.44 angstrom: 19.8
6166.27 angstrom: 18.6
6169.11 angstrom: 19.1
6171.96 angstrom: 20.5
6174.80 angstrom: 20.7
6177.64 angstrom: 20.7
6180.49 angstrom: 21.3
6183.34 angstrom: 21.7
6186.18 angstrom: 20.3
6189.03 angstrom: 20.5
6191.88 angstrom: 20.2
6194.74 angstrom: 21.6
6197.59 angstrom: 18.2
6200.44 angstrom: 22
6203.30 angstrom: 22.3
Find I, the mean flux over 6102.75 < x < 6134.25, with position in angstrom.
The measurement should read 20.8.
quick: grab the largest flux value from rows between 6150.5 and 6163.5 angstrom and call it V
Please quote 21.9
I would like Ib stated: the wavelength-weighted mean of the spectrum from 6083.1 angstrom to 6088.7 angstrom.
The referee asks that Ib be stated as 21.2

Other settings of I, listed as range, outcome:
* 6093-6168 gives 20.8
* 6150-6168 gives 20.2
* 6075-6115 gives 20.8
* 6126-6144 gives 20.9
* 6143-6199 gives 20.5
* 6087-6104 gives 21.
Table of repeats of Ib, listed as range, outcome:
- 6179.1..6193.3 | 20.8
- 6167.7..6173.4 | 19.8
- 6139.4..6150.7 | 20.8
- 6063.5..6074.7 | 20.2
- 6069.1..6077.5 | 20.9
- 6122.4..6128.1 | 21.8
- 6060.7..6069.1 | 20.5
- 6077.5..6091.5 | 20.8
